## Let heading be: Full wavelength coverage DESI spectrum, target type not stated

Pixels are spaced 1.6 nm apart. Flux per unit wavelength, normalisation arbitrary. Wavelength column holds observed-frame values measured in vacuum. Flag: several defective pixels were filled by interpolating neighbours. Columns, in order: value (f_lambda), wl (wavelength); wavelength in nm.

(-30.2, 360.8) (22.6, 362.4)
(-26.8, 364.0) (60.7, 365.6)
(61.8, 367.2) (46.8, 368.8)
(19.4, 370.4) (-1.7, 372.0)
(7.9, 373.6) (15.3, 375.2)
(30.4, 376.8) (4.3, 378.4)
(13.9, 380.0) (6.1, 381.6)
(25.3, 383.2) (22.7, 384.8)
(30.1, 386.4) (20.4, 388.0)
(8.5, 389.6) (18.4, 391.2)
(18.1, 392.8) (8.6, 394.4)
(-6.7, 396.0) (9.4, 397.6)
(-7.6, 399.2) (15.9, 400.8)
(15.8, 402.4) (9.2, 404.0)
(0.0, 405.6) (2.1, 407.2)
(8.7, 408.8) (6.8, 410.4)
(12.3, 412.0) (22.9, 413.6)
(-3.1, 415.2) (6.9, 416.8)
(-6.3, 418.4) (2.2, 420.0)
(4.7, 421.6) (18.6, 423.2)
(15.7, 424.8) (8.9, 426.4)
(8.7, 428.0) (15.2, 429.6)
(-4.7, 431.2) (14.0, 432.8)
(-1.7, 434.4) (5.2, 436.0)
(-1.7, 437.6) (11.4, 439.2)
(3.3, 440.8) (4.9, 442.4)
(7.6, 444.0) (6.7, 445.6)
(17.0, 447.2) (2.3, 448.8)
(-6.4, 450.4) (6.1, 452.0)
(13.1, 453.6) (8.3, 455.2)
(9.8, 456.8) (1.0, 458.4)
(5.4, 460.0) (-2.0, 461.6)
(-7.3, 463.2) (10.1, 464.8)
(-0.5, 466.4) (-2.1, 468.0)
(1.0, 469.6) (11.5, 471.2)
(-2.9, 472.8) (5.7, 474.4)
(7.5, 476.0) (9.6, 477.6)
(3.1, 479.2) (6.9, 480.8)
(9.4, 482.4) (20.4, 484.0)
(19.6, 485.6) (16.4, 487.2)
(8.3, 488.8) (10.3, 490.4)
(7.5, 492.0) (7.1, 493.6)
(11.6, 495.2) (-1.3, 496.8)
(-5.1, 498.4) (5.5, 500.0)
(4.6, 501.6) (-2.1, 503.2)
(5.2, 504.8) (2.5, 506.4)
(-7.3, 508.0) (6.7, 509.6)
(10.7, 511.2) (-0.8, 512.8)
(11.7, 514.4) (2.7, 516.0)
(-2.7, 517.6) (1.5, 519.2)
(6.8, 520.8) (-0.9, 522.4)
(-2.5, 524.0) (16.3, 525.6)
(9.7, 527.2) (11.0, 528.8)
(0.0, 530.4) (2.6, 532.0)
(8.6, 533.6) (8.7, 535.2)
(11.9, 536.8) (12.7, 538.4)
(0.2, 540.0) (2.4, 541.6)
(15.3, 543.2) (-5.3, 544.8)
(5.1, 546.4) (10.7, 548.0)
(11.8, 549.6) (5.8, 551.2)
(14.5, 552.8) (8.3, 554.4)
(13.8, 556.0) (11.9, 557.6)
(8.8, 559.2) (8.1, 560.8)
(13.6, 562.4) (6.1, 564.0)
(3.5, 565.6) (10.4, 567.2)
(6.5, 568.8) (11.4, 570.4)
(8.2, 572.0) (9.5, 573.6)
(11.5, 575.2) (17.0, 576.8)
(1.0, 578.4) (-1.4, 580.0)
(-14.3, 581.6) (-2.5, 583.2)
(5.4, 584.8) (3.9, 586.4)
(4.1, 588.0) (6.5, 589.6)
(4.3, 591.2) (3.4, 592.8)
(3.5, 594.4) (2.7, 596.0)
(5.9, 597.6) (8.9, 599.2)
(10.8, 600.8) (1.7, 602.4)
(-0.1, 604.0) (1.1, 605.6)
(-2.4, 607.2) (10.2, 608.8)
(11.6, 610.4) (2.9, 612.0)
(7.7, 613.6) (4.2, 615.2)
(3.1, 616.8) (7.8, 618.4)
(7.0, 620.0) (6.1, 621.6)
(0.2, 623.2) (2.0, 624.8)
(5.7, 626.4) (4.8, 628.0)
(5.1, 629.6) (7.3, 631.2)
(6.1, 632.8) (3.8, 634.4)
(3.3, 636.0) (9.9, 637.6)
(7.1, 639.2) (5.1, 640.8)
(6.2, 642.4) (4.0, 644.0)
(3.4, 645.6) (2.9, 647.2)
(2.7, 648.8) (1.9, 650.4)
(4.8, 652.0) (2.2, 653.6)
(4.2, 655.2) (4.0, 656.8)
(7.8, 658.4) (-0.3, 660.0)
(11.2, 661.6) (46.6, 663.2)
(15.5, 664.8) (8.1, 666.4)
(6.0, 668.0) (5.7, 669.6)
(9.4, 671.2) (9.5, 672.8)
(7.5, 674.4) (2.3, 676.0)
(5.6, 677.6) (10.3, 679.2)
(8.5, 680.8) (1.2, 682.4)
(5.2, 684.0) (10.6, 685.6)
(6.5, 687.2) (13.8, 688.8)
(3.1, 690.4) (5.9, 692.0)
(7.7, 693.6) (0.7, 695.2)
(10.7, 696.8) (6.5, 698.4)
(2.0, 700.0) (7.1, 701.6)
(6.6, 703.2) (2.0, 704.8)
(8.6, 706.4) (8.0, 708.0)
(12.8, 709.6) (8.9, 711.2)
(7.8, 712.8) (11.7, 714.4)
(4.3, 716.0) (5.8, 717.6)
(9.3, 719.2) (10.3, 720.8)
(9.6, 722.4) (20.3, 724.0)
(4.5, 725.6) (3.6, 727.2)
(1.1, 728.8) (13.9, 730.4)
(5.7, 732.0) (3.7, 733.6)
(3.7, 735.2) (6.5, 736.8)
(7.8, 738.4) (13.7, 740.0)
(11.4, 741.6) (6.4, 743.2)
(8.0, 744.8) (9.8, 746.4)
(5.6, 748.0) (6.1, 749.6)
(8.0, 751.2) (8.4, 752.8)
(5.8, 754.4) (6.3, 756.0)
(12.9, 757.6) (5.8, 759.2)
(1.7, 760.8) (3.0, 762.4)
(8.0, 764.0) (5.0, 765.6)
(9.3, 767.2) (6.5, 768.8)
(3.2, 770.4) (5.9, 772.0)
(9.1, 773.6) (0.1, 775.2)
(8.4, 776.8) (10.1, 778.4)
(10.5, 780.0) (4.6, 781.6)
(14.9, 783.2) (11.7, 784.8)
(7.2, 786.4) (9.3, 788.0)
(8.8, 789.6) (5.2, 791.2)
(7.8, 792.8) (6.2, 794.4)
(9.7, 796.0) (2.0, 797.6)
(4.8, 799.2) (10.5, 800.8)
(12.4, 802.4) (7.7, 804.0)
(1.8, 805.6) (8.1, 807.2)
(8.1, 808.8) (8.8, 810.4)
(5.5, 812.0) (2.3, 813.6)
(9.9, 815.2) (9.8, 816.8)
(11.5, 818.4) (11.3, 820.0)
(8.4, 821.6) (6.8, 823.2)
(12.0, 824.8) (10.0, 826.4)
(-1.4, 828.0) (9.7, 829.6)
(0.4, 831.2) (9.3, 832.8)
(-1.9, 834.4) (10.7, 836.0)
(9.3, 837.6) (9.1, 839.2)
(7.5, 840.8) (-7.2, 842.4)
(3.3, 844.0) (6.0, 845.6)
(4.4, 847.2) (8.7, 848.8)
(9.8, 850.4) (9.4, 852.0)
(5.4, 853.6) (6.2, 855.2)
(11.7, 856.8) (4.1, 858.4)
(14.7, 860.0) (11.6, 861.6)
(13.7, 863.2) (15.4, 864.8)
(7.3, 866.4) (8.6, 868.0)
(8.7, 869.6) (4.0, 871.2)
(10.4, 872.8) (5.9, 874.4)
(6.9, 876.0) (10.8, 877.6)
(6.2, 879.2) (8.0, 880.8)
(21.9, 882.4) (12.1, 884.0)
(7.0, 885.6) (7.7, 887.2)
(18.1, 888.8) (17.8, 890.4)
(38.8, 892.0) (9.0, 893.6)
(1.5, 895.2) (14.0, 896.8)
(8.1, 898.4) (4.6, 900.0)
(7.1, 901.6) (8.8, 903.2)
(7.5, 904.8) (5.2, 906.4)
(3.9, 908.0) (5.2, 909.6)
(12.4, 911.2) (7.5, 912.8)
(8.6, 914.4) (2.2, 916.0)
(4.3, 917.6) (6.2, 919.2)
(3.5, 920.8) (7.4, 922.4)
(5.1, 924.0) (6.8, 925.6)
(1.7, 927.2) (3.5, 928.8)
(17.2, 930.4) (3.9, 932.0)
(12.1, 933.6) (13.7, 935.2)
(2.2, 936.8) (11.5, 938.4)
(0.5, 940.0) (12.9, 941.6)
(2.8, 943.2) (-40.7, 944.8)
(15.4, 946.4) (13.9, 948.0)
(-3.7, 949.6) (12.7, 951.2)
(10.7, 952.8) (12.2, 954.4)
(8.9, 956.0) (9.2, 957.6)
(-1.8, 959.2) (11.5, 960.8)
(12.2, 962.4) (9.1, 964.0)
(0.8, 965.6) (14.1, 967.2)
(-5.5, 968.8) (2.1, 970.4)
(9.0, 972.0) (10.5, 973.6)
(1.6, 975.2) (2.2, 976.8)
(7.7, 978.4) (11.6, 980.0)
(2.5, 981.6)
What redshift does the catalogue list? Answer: 0.780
